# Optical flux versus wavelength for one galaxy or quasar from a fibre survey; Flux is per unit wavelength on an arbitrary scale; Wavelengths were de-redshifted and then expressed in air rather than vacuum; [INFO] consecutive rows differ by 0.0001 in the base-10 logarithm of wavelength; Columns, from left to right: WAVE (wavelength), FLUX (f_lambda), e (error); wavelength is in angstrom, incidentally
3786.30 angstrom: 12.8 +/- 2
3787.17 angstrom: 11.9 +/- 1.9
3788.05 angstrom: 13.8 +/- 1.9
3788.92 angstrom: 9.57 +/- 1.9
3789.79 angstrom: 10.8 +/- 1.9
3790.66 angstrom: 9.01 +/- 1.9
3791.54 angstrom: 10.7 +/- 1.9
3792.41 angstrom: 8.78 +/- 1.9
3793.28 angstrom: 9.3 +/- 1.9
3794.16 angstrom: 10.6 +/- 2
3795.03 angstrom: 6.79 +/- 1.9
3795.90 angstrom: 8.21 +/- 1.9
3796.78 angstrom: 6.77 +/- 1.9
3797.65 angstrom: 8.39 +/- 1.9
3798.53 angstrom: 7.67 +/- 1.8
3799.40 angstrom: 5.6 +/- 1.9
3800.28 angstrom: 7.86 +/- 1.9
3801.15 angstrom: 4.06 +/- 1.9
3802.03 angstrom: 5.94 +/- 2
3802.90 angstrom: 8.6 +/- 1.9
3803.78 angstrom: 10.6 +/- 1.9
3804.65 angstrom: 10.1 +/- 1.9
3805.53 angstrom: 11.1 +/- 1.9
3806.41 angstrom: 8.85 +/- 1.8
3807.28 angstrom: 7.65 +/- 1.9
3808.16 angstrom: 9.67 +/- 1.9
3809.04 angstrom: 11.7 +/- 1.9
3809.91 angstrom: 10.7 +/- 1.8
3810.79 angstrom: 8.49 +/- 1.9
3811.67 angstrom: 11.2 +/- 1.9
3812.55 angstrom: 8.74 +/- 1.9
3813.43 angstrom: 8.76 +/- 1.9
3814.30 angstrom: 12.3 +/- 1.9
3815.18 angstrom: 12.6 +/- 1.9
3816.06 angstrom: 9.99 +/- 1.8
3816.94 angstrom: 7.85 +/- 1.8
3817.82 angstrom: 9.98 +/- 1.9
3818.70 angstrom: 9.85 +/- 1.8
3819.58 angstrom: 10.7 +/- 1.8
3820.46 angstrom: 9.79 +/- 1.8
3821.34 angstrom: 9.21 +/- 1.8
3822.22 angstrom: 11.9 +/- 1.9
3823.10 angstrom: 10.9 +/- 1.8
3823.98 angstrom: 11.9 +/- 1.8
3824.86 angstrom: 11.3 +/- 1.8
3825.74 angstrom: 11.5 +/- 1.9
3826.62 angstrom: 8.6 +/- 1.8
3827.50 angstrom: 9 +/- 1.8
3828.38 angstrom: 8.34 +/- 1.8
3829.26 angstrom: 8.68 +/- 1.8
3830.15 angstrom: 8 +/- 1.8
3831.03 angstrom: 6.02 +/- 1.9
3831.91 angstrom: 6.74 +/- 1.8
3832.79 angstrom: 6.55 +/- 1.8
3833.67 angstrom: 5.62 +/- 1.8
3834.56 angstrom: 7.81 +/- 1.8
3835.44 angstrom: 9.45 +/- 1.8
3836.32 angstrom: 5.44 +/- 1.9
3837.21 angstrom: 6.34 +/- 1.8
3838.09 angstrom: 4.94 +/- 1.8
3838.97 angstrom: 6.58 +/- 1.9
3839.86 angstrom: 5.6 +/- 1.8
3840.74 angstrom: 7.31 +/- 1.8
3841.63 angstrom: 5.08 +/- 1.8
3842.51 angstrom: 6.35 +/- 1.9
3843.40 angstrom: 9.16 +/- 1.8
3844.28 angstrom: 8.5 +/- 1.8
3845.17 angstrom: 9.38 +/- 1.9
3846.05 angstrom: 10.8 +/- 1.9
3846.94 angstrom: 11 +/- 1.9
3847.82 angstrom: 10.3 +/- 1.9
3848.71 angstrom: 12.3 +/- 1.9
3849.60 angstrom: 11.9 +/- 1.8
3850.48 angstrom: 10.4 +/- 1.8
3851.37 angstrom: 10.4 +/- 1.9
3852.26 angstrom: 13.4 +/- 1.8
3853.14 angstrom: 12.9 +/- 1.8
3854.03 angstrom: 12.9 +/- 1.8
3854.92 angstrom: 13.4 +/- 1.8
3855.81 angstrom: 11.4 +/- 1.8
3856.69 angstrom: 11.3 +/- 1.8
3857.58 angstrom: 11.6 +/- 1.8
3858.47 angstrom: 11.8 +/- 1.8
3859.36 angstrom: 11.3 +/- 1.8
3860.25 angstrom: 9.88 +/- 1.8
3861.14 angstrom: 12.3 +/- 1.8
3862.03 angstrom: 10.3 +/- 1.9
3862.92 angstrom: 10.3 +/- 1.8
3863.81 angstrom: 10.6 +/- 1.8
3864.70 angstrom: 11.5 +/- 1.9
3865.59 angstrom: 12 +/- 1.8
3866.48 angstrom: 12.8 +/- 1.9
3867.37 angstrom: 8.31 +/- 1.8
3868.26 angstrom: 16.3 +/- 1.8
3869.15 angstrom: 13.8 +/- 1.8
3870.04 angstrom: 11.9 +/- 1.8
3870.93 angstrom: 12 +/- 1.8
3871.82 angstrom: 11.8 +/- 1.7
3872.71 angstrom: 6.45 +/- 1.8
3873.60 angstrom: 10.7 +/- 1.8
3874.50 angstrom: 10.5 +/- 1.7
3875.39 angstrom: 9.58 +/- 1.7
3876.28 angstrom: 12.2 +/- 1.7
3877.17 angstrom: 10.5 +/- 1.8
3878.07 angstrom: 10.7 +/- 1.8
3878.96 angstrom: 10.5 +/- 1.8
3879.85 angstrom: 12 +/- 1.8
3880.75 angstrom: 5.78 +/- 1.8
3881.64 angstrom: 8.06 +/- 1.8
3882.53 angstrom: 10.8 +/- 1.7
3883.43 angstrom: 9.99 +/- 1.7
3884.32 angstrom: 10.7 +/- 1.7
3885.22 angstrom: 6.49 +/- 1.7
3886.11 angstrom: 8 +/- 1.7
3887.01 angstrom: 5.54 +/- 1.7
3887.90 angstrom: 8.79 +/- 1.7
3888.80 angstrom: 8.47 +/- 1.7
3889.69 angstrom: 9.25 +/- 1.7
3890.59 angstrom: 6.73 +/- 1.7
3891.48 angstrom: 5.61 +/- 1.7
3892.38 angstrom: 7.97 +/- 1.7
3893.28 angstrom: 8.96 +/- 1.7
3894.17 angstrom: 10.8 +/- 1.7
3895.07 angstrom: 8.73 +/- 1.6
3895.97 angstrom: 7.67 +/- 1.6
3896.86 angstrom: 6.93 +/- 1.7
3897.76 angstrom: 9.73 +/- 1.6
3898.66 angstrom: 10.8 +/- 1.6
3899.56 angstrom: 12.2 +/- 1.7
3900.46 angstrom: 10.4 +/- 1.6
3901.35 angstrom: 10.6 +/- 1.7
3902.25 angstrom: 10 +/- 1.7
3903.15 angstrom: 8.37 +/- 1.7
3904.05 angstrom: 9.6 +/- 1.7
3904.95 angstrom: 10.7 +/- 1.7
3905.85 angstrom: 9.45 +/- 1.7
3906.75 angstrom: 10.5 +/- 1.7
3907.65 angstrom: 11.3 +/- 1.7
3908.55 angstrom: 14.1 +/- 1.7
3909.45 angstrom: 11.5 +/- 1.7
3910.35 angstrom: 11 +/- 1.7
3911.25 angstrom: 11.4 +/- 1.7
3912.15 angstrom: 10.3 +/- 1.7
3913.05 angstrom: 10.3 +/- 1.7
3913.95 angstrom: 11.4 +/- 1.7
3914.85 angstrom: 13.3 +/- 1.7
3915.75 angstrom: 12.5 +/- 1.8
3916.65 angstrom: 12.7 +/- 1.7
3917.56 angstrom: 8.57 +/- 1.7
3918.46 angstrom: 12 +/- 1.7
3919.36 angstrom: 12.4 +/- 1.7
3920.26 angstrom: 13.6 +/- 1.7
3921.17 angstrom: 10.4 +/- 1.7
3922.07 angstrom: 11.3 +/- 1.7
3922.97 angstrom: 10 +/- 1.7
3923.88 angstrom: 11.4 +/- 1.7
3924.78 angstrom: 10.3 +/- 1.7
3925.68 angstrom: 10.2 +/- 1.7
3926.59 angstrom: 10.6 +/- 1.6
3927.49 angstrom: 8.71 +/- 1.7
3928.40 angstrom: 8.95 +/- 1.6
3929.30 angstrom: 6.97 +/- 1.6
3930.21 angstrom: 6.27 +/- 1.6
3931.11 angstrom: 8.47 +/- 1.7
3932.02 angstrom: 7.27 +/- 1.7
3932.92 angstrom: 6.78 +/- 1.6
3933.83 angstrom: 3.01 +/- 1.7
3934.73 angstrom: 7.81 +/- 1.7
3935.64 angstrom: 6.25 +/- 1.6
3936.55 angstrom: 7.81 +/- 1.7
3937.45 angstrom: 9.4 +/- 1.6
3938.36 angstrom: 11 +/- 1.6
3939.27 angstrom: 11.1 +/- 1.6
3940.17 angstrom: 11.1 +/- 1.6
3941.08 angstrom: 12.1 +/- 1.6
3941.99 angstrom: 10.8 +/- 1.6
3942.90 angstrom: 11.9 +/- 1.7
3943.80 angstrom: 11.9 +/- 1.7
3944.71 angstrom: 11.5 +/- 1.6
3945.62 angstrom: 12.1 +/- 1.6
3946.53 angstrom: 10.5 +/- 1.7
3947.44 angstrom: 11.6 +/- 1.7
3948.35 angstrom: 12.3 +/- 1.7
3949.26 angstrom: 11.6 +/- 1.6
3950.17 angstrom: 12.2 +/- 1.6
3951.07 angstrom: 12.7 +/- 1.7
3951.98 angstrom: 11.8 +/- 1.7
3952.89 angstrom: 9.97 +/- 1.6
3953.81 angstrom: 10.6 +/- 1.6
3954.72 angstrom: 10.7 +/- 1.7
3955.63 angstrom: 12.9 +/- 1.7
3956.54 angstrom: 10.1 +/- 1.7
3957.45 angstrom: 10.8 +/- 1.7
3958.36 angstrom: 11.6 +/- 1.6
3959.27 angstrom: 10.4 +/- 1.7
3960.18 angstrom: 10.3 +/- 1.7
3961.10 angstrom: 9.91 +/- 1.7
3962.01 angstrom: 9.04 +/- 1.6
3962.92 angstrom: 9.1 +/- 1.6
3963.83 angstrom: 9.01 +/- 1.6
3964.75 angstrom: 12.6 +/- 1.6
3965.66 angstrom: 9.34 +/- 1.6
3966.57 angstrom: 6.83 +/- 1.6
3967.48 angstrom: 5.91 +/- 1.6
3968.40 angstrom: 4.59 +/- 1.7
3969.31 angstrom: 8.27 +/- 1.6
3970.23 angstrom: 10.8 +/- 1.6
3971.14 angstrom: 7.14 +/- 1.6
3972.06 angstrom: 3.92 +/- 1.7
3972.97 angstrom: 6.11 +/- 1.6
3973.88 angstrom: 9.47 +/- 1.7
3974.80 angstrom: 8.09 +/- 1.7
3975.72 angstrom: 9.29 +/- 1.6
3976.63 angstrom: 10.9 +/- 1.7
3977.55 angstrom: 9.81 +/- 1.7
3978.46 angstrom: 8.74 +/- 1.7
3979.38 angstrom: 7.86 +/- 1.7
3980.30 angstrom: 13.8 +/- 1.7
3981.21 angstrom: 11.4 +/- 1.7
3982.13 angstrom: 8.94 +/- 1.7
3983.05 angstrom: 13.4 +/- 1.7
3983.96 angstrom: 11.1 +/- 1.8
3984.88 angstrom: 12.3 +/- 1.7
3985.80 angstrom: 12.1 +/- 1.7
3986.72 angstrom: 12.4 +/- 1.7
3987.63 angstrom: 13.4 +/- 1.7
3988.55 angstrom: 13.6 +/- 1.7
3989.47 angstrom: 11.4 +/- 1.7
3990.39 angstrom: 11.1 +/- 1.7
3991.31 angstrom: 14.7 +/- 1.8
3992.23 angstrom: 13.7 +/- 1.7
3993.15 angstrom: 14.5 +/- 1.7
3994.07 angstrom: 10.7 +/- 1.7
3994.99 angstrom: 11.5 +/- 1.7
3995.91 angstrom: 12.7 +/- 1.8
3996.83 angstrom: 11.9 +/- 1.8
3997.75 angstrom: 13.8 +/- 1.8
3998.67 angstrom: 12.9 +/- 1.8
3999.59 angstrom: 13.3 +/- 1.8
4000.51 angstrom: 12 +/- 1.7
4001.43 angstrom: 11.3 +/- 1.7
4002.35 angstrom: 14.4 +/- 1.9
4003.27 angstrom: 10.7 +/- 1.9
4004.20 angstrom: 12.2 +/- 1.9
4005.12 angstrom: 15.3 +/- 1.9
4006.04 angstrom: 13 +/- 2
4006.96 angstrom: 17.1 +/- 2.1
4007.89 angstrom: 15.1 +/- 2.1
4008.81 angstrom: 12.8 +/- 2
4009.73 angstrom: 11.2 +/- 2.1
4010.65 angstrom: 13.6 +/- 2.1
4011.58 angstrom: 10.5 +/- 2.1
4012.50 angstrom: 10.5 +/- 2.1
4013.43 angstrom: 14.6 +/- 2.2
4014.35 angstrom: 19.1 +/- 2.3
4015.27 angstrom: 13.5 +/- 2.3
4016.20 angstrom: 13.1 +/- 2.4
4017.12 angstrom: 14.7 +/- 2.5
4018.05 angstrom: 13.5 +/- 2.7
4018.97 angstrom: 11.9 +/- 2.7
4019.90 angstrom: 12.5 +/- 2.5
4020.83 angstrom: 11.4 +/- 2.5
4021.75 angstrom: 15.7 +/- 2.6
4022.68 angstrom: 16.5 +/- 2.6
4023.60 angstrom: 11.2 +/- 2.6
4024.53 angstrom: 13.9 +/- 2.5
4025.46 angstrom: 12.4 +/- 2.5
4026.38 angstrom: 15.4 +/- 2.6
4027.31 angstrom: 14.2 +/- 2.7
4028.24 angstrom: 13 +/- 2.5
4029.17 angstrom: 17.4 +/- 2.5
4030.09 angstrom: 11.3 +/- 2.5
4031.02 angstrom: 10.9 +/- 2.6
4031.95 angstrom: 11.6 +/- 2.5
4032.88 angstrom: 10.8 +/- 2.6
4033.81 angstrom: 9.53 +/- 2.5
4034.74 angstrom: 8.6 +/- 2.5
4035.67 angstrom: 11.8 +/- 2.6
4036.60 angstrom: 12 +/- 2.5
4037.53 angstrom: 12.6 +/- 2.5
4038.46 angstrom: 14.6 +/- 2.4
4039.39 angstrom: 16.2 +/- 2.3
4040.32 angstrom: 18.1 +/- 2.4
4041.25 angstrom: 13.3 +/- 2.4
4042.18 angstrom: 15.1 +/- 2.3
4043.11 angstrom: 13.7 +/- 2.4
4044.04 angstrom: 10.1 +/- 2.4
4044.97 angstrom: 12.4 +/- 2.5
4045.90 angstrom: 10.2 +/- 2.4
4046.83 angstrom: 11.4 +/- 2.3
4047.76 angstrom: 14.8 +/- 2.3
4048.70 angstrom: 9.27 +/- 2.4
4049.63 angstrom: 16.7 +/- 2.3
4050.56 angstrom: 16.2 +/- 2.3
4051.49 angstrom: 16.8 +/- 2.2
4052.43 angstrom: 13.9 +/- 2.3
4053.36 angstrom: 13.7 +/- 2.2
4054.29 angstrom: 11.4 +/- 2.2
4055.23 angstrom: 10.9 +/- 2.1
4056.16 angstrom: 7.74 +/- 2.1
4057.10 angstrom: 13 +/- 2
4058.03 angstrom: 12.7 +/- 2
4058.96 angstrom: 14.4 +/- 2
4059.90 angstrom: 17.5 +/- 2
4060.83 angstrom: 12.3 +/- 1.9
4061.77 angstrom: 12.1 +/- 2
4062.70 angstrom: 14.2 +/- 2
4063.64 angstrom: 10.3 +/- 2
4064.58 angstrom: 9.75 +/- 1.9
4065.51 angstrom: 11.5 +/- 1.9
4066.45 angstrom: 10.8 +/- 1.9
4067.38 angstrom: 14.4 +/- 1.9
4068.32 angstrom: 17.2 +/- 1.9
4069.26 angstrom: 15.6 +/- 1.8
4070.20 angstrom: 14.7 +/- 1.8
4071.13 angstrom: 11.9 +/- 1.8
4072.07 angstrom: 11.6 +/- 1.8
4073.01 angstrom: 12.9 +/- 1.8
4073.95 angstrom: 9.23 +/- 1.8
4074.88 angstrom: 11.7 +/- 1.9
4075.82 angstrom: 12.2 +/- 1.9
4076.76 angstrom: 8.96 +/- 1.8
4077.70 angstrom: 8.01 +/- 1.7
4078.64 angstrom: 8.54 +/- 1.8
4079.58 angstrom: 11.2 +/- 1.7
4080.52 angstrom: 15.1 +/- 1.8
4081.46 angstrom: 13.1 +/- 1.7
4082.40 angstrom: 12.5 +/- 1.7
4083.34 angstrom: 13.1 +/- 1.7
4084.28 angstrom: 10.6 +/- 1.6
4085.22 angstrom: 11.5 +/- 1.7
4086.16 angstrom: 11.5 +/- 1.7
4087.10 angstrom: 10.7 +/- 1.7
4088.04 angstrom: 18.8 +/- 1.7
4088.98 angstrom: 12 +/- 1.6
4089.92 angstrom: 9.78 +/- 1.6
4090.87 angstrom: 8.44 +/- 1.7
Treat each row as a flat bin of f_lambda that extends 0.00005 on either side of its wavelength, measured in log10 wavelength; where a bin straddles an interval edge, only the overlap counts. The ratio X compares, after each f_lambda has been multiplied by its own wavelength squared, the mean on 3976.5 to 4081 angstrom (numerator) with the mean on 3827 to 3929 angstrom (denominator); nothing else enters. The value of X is 1.38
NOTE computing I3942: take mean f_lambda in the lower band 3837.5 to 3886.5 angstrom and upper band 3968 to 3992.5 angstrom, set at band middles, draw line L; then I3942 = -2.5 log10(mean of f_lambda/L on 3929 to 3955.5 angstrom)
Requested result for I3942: 0.04 mag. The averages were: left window 10.3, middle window 9.97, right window 10.3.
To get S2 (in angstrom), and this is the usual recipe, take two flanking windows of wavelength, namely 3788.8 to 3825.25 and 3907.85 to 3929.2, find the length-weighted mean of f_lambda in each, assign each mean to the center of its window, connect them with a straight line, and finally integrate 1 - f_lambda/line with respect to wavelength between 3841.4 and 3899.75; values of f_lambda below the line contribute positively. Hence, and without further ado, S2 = 1.0 angstrom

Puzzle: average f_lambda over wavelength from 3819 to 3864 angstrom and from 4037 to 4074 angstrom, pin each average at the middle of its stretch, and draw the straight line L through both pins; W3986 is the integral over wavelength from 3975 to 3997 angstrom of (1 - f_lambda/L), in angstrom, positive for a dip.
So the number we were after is 0.6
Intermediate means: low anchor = 9.55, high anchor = 13.2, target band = 11.7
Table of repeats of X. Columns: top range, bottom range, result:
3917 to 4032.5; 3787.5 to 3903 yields 1.26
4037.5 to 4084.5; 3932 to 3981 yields 1.38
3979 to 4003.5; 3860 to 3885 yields 1.21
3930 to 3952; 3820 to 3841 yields 1.28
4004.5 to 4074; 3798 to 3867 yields 1.53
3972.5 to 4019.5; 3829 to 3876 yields 1.34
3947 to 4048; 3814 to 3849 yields 1.47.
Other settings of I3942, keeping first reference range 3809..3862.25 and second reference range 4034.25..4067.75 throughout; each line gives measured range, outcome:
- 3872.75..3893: 0.15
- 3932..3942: 0.28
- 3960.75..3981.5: 0.31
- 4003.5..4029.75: -0.11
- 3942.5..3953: -0.04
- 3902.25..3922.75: -0.04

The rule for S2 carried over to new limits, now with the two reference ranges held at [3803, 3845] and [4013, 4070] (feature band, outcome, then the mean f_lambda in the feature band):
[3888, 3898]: 1.96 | 8.25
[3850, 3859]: -2.33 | 11.9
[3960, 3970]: 2.61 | 8.62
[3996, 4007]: -0.51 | 13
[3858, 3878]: -2.99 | 11.2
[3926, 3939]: 3.72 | 7.87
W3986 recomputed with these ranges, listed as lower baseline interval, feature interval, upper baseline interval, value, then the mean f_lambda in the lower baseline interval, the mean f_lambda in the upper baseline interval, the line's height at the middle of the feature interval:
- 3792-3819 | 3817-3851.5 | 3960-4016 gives 2.08 angstrom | 8.99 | 11.3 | 9.35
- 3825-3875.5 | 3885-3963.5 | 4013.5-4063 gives 8.01 angstrom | 9.83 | 13.2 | 11.2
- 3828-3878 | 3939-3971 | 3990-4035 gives 3.76 angstrom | 9.88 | 13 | 11.9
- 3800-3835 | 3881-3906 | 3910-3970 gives 2.18 angstrom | 9.23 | 10.1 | 9.8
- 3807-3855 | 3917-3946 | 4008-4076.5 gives 3.47 angstrom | 9.35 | 13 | 11.1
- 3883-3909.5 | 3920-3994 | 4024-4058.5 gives 4.42 angstrom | 9.3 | 12.9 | 10.8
